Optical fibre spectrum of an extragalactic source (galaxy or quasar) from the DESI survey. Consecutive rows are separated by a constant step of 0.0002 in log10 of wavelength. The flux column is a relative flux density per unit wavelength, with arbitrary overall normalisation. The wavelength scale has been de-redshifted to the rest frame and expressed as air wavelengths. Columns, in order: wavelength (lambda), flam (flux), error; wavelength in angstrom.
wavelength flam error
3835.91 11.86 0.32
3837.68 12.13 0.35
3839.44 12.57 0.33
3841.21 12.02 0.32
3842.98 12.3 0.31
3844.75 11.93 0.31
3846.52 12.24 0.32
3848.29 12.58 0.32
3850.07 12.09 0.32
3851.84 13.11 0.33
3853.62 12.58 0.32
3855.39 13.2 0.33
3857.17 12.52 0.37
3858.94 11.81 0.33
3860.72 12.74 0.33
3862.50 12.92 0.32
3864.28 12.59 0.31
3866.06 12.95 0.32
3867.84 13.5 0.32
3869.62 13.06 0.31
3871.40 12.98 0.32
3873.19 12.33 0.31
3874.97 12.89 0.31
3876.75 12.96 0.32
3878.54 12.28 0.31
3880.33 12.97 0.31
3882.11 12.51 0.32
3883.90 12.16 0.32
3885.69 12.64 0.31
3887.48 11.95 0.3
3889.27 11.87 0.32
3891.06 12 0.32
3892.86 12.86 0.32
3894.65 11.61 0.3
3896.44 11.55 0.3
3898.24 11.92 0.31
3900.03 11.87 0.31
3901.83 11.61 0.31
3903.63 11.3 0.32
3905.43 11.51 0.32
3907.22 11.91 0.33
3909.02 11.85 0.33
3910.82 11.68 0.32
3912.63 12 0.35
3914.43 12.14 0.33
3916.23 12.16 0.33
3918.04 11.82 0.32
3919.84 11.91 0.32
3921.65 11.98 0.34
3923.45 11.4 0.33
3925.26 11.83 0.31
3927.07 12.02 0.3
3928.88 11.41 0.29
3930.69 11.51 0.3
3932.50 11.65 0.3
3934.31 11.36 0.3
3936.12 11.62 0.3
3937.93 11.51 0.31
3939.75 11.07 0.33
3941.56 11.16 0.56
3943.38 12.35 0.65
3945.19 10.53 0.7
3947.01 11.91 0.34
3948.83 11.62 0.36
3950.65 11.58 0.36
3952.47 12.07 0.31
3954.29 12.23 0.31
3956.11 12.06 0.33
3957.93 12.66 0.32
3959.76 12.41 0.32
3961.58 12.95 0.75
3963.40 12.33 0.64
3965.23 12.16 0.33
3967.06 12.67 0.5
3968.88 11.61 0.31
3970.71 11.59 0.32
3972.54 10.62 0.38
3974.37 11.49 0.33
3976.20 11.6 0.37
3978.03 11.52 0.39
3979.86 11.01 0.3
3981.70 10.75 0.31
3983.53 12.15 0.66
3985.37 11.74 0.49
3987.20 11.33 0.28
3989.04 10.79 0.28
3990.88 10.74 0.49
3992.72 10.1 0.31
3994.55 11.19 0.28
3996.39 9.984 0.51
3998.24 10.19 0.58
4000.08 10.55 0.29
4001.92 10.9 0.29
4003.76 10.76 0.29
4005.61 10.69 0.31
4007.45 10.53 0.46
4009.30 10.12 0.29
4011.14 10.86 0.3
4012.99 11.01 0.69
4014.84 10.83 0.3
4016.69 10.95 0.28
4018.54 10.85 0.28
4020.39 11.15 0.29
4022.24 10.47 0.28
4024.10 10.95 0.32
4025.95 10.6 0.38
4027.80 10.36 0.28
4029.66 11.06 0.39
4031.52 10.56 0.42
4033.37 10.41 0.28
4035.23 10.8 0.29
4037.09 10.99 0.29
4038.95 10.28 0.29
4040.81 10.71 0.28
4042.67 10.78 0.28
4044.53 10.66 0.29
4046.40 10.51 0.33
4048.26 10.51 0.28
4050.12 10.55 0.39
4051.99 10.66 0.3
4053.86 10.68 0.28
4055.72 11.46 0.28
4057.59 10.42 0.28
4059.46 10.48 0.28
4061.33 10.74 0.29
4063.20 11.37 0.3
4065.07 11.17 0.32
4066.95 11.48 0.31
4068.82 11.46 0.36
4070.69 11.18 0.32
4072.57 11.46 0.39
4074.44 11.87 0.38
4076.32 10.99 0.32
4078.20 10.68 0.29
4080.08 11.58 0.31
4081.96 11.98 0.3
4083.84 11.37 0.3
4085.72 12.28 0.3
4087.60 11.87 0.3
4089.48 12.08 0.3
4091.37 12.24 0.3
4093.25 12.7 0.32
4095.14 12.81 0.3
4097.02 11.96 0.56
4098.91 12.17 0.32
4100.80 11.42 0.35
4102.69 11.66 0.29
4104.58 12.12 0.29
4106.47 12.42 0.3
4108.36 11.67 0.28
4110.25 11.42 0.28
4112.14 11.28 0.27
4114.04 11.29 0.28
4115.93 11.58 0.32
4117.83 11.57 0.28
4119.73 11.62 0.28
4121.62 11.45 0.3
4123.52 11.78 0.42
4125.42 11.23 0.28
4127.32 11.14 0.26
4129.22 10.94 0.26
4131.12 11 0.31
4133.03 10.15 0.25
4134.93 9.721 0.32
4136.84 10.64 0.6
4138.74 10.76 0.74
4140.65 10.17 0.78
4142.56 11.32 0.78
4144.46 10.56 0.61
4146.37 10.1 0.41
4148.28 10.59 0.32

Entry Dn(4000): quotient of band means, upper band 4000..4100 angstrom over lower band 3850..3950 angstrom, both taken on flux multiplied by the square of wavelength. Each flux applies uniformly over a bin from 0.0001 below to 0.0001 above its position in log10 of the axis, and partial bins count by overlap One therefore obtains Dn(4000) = 0.99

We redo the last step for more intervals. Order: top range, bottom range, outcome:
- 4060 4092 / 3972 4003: 1.09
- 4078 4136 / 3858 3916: 1.05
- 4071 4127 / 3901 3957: 1.09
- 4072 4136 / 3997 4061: 1.12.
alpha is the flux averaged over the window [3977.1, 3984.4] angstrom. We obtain 11.4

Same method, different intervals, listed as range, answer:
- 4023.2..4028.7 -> 10.7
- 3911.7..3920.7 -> 12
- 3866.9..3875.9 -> 13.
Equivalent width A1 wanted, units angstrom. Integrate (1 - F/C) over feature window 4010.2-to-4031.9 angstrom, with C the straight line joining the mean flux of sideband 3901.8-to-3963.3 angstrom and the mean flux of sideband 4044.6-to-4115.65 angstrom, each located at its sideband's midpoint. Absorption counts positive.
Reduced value 1.5 angstrom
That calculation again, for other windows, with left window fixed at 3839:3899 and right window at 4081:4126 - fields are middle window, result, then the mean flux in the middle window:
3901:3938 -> 1.8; 11.7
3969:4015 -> 4.6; 10.9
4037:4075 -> 3.3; 10.9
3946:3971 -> 0.2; 12.1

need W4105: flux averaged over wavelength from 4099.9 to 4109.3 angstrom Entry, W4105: 11.9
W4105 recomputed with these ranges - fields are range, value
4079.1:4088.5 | 11.8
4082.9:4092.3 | 12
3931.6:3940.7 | 11.4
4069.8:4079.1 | 11.2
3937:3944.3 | 11.5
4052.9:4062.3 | 10.8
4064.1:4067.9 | 11.3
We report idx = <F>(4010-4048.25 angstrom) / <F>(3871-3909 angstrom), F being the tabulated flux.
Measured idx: 0.88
